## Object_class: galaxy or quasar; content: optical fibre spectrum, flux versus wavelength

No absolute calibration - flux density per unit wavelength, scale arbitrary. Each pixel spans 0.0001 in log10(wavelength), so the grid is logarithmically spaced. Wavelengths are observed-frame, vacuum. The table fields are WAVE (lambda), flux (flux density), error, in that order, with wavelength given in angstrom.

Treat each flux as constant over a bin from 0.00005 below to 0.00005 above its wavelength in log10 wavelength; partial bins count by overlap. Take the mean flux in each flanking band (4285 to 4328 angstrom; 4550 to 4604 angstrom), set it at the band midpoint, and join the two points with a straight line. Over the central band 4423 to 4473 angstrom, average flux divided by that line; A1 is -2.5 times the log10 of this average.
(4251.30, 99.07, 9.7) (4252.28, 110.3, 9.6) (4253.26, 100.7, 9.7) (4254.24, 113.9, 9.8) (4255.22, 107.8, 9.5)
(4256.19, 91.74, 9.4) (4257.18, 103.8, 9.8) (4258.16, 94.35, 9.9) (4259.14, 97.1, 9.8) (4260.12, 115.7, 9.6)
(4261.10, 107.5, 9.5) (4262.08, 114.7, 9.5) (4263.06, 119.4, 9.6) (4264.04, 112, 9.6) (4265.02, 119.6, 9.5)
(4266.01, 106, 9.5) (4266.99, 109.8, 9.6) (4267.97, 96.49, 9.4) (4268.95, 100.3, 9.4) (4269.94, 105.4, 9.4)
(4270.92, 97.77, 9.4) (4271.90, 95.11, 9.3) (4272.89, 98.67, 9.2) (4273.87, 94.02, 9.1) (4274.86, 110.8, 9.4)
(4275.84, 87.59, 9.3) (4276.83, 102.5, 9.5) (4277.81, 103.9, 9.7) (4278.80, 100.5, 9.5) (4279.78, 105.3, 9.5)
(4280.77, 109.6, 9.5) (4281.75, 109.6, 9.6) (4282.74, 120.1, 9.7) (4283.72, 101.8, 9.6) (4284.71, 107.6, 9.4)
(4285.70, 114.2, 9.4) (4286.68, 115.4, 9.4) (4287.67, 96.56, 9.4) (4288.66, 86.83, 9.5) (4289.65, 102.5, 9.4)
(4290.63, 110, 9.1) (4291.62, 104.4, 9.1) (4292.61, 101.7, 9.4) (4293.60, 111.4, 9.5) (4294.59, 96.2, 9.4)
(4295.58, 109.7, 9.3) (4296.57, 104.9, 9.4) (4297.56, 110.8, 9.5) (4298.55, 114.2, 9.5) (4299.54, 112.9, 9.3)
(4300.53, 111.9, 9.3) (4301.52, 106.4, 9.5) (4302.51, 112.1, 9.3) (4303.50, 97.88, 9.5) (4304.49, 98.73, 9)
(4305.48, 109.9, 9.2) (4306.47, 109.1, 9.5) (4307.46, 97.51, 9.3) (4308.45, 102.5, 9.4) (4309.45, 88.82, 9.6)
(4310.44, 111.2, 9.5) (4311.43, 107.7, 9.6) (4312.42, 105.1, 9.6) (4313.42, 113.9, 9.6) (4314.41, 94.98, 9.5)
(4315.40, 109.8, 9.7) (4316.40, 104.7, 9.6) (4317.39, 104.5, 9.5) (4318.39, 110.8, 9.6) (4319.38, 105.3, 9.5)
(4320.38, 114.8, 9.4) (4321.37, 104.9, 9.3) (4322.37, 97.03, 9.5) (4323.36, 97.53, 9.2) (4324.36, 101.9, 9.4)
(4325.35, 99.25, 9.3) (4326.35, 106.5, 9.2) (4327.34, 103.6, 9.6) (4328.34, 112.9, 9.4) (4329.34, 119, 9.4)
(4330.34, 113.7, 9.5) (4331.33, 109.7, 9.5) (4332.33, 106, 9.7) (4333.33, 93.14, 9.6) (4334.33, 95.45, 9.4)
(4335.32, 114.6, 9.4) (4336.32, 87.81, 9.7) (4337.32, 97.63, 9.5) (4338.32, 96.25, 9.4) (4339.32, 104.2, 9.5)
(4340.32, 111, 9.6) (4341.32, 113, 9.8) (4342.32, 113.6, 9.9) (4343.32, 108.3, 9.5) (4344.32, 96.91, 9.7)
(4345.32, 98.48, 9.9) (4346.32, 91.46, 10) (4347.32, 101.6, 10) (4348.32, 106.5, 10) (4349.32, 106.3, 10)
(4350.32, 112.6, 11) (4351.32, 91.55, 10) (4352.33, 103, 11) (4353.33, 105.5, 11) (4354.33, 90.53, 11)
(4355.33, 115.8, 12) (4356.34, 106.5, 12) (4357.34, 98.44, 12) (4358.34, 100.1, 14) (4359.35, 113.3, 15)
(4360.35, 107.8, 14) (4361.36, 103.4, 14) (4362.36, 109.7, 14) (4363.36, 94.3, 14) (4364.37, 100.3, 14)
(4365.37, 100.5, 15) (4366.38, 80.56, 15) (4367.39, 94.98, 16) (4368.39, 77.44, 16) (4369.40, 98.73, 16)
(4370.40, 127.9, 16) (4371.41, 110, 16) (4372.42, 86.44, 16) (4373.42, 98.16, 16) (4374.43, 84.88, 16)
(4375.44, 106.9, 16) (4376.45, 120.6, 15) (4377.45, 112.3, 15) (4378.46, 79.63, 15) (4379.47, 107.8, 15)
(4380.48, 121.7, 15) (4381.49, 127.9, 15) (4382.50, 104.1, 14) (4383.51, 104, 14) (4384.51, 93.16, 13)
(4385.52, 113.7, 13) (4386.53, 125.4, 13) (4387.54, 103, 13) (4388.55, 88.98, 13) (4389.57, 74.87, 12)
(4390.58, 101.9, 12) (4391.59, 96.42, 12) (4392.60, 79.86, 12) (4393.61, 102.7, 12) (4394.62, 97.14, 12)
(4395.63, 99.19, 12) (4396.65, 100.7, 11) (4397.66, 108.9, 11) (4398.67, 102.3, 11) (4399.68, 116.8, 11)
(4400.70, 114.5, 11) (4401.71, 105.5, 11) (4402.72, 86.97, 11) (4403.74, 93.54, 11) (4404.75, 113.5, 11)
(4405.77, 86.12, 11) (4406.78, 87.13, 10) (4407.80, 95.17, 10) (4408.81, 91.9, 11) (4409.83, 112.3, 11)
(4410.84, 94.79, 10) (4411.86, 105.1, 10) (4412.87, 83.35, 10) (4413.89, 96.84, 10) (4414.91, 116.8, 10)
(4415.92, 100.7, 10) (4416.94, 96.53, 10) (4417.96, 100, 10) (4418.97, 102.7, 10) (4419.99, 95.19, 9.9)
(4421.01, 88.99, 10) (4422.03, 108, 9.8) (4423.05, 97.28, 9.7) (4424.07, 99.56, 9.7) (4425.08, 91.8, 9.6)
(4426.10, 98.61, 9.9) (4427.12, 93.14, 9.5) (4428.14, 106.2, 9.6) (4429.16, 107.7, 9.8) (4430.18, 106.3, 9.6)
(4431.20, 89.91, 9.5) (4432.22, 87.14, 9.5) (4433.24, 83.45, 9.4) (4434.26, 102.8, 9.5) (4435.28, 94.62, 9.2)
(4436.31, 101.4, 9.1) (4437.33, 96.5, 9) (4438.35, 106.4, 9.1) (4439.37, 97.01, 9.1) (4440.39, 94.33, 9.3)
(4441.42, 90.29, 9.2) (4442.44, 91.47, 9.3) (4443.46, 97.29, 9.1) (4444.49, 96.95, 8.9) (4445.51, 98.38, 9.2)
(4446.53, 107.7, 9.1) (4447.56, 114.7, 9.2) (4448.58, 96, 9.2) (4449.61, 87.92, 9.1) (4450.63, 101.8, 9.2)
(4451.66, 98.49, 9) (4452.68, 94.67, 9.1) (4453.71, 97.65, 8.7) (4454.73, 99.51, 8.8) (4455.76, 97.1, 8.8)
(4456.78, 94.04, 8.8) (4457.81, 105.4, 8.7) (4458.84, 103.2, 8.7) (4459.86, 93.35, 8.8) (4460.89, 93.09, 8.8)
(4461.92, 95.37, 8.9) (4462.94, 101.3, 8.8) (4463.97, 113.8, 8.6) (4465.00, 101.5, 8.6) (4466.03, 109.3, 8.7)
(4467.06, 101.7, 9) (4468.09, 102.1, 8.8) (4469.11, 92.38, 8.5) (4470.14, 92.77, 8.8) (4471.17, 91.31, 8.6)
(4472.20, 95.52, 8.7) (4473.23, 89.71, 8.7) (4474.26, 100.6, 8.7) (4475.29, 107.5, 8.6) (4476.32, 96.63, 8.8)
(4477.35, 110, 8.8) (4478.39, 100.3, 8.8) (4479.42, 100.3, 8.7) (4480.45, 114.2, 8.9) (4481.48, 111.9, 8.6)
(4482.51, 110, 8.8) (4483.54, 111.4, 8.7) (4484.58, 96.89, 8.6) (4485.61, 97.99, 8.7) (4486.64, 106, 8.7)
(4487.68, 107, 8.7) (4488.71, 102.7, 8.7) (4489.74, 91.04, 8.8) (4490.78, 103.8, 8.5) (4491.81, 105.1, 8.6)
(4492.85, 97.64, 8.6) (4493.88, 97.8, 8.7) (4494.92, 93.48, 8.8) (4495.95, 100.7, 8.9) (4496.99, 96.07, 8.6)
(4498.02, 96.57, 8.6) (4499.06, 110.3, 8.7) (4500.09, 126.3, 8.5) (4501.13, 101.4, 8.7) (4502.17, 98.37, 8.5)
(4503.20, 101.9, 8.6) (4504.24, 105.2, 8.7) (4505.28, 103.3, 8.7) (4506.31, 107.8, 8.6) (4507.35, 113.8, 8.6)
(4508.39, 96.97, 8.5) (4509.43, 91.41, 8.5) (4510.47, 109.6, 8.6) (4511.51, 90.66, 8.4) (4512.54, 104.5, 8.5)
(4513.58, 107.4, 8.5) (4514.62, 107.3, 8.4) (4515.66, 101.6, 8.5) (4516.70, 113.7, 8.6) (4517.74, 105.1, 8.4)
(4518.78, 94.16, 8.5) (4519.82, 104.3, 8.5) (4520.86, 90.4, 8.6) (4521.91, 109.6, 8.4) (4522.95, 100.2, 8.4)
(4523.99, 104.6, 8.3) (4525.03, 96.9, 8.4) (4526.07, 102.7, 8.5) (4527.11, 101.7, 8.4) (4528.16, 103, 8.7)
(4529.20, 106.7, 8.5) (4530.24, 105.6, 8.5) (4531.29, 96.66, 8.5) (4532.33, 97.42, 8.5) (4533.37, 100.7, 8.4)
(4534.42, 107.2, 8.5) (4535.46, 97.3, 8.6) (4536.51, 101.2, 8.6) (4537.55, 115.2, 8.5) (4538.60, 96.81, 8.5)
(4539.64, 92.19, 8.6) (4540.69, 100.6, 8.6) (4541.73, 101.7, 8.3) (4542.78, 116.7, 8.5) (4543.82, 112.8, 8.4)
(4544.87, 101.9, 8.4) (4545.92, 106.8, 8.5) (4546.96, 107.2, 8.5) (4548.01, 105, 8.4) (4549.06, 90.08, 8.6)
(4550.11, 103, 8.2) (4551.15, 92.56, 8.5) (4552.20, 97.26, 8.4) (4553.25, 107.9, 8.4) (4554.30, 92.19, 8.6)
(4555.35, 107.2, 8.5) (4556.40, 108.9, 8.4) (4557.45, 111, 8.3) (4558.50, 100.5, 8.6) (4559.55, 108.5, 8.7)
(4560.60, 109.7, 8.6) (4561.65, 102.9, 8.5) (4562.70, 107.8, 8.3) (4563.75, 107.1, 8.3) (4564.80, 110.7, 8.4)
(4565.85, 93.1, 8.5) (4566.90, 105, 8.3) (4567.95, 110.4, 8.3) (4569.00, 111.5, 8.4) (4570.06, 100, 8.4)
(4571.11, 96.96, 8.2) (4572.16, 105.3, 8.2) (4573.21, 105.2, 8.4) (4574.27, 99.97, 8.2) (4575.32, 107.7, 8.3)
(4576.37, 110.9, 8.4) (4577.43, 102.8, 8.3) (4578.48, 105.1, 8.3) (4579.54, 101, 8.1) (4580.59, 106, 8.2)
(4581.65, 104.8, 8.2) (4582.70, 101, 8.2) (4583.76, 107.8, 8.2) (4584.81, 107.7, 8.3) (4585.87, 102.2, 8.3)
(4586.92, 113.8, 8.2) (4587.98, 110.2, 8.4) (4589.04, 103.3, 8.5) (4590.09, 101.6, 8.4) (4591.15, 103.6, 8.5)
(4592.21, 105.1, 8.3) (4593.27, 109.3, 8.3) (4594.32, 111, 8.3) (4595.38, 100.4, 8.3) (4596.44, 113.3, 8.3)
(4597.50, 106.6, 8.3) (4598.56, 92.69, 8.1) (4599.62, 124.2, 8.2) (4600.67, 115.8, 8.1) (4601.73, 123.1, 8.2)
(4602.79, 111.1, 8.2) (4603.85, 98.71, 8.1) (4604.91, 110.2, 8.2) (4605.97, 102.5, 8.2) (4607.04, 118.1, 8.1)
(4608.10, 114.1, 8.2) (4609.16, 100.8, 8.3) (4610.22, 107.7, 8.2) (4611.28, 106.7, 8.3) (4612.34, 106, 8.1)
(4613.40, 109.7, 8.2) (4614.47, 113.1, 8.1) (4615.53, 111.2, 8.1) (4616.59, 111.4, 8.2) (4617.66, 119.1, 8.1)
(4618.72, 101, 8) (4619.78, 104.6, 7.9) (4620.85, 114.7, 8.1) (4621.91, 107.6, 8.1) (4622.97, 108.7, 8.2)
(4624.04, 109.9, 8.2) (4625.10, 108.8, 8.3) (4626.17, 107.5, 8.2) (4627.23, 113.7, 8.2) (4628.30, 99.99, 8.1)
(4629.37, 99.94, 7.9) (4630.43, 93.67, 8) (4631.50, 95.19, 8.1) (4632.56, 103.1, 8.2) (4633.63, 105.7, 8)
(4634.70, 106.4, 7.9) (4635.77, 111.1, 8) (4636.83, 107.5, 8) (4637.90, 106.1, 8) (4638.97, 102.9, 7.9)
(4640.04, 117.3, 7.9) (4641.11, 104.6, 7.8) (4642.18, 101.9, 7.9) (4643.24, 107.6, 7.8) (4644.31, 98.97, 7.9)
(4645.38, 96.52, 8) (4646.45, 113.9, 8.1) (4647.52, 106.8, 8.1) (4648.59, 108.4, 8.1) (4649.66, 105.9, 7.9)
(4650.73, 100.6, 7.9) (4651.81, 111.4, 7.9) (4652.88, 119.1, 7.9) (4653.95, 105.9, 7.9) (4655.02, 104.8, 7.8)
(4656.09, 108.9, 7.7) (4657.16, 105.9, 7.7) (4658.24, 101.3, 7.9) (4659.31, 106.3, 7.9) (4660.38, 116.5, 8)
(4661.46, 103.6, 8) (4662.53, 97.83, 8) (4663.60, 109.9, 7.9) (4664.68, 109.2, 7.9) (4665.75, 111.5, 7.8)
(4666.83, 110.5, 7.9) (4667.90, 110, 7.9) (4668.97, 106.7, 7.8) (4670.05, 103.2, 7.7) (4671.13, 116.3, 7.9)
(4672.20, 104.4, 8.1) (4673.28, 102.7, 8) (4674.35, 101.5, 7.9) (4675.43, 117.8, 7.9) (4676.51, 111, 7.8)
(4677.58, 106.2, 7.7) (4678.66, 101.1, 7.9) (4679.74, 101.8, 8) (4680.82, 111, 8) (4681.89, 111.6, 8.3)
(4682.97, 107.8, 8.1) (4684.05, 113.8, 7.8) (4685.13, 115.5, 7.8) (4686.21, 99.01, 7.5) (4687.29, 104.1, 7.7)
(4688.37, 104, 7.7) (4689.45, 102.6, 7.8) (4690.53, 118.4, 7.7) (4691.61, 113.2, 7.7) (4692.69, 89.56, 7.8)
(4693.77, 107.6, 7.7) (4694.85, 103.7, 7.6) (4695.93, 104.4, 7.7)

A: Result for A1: 0.08 mag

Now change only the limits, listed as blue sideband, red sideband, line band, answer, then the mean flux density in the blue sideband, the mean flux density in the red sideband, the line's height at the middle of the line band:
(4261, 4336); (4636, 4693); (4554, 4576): 0.02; 105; 107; 107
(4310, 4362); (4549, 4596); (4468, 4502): 0.03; 105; 105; 105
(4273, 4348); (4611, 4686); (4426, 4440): 0.08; 105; 107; 106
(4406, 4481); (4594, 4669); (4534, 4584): 0.00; 98.7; 108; 104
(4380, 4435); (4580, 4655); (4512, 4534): 0.01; 100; 107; 104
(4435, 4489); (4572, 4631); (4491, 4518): -0.01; 100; 107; 102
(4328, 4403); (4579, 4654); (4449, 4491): 0.04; 103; 107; 105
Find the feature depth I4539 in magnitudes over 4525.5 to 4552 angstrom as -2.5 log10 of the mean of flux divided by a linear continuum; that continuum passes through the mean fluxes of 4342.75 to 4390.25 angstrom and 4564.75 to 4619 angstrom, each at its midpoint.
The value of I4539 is 0.037 mag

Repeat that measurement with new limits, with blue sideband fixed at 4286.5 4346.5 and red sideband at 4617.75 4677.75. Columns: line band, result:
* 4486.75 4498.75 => 0.07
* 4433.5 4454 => 0.08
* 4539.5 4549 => 0.01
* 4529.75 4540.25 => 0.05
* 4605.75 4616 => -0.03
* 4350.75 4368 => 0.04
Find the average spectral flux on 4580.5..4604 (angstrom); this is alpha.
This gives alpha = 108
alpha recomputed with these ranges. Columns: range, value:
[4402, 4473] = 98.1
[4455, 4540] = 102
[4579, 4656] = 107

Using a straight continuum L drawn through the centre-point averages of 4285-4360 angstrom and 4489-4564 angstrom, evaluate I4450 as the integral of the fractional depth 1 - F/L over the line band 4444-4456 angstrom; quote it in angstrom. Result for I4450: 0.5 angstrom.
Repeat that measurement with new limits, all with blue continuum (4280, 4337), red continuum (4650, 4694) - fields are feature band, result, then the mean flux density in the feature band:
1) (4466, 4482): 0.8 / 101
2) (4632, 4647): 0.2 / 106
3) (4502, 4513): 0.4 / 102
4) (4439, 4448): 0.7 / 98.5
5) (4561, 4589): 0.4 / 105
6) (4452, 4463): 0.9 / 97.6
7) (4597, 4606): -0.2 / 110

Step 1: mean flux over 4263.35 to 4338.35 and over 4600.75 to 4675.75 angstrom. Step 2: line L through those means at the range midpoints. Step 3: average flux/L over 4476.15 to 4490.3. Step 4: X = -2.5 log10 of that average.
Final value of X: 0.02 mag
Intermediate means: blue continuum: 105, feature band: 104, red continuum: 107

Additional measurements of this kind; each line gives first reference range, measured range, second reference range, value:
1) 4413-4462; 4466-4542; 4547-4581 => -0.01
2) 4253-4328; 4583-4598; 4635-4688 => 0.00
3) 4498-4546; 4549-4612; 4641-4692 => -0.01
